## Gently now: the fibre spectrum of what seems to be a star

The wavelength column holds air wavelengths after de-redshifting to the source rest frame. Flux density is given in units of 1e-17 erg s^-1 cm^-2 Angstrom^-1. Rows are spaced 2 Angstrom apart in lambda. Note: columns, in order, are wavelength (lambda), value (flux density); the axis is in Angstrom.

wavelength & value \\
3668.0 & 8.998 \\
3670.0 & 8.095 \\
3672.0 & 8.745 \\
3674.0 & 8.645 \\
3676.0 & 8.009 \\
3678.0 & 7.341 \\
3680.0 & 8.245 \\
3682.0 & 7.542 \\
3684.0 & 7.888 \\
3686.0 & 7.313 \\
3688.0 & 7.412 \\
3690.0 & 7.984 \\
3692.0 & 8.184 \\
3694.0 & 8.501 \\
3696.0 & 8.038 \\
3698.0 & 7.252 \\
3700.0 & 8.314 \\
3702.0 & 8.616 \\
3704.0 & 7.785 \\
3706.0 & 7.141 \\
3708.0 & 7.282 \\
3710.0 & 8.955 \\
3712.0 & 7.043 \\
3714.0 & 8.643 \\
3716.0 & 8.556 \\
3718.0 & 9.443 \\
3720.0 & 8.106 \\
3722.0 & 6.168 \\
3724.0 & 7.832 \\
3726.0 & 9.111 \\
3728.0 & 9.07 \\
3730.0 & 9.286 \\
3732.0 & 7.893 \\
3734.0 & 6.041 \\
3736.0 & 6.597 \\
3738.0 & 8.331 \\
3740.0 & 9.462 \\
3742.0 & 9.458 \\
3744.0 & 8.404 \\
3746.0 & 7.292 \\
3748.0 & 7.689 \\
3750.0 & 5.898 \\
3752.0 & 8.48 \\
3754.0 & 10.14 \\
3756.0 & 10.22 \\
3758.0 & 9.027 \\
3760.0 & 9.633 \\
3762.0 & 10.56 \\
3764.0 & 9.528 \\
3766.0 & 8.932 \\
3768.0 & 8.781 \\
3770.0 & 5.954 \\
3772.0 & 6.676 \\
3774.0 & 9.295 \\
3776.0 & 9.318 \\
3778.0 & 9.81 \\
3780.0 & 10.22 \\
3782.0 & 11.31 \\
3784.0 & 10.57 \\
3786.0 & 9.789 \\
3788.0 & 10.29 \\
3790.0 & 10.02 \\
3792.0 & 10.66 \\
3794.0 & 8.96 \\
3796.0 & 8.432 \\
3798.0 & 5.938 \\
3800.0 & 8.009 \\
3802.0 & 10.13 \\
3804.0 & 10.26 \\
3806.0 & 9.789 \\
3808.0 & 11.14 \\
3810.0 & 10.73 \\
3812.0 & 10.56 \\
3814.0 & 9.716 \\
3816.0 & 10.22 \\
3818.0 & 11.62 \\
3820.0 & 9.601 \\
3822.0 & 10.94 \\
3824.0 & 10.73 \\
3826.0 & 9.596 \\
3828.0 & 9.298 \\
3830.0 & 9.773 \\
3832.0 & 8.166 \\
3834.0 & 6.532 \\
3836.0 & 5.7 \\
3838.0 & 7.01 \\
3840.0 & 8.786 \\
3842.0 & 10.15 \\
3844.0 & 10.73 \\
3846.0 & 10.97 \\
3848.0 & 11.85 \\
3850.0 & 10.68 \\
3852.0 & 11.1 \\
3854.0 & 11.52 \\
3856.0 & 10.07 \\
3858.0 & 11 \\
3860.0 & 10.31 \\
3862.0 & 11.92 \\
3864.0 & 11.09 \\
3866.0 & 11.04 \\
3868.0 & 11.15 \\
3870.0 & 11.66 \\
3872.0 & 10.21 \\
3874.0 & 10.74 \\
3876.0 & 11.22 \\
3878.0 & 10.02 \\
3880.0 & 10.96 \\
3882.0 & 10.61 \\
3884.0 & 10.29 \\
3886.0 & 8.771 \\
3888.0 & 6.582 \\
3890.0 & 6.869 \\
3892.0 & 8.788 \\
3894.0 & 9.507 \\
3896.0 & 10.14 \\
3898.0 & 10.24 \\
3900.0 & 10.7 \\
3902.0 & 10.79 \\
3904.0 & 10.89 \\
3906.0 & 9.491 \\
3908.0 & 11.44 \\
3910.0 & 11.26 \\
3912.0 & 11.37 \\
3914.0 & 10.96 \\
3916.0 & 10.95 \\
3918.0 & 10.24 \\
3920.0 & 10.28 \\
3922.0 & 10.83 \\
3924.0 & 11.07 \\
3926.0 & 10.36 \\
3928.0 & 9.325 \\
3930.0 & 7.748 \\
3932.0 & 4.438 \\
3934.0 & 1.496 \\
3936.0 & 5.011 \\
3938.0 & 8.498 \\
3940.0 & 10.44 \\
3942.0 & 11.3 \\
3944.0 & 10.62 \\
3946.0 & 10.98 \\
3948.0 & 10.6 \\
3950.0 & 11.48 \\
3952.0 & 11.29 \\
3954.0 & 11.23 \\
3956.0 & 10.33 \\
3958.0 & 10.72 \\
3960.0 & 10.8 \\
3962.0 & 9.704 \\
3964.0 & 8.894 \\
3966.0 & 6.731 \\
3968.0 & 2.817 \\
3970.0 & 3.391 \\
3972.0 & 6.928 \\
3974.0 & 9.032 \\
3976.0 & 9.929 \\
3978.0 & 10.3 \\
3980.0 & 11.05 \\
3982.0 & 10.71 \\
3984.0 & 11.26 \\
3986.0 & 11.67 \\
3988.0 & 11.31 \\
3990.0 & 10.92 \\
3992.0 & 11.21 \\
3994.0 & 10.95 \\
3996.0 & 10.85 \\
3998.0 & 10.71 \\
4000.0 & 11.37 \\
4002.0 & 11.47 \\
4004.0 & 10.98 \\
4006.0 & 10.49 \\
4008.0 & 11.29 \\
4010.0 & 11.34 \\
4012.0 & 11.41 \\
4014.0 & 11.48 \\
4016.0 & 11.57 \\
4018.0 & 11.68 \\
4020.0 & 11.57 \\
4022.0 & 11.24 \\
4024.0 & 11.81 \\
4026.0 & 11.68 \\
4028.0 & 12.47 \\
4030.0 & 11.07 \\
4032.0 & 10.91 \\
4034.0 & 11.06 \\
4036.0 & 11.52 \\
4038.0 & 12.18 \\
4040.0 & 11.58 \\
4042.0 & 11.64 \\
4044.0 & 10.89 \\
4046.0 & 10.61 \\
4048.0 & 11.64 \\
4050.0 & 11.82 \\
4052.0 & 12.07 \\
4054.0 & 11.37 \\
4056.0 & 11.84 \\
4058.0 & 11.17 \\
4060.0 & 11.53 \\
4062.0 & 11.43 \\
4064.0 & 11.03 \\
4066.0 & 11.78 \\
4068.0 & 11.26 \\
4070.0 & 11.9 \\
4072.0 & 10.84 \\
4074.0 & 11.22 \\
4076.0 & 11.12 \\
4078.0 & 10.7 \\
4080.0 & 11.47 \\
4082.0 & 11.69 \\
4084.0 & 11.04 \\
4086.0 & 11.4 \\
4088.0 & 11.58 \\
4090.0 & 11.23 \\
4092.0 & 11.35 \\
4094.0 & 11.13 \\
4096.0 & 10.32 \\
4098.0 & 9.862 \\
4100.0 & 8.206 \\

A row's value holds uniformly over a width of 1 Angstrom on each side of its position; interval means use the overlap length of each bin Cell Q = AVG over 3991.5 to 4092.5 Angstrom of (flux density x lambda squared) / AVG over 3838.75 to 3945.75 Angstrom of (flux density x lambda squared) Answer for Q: 1.2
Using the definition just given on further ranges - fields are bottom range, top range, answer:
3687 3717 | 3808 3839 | 1.26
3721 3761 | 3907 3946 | 1.25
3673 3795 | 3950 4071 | 1.46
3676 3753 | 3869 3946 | 1.34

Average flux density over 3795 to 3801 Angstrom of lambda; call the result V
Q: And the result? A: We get 7.46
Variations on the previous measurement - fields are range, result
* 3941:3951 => 11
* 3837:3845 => 9.17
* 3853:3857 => 10.8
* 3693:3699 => 7.93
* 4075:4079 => 10.9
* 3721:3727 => 7.7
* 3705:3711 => 7.79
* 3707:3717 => 8.1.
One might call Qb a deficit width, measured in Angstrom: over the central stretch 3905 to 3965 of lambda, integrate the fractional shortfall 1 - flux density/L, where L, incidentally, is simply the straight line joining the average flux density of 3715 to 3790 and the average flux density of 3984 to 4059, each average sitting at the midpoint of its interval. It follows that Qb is 4.3 Angstrom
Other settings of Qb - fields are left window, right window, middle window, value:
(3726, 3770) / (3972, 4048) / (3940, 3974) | 4.22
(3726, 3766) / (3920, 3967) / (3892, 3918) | -3.90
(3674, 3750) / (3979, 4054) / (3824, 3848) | 0.91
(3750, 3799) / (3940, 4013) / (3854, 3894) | -2.13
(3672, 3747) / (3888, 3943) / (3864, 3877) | -2.76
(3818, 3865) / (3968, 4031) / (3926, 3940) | 4.91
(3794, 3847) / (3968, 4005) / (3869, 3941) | 1.10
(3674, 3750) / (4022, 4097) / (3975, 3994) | -0.49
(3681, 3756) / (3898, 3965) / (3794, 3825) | -3.46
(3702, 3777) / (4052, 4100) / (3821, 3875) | -4.92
